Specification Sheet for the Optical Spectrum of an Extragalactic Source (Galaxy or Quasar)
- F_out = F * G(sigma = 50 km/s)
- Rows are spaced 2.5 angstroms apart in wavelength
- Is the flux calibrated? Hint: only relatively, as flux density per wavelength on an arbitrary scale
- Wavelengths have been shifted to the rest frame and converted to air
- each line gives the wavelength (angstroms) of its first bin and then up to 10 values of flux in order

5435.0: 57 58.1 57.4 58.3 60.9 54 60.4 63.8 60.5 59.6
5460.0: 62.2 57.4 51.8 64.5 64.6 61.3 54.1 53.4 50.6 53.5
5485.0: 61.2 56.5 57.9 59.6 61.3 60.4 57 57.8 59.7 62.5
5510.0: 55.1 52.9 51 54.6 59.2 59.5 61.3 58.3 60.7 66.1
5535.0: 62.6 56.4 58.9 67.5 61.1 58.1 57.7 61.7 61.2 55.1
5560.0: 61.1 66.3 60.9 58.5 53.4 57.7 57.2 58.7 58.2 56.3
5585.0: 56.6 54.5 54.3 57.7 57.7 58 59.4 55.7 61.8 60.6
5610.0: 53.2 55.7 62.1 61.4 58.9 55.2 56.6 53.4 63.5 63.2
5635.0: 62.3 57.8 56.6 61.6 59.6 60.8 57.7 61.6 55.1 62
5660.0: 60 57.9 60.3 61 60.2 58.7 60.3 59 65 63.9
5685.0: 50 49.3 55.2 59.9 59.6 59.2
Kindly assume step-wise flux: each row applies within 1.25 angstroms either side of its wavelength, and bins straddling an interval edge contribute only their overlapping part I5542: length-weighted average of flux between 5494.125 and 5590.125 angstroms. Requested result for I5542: 58.8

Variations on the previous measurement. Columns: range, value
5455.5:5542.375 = 58.5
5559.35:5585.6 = 58.6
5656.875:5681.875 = 60.5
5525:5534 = 61.7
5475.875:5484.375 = 53.2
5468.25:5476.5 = 60.1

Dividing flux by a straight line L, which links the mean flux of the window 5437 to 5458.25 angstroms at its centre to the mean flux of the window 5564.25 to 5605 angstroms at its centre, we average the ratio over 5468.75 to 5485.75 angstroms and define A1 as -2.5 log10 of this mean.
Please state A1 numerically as 0.04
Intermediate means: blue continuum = 59.3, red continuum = 57.3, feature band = 56.8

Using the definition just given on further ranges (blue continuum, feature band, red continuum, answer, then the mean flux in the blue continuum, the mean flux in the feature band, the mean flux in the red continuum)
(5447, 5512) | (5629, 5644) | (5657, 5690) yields -0.04 mag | 58.5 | 60.8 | 58.8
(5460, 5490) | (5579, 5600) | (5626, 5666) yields 0.04 mag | 57.4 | 56.8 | 59.6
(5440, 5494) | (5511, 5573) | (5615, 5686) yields -0.01 mag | 58.4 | 59.3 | 59.5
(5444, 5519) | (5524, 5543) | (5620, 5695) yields -0.05 mag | 58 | 61.2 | 58.9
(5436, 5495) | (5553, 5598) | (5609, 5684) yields 0.02 mag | 58.4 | 58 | 59.5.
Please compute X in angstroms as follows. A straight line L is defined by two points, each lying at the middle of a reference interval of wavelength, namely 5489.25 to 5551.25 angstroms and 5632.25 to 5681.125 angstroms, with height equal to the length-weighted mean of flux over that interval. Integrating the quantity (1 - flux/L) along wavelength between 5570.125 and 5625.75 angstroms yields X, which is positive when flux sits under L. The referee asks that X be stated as 1.91 angstroms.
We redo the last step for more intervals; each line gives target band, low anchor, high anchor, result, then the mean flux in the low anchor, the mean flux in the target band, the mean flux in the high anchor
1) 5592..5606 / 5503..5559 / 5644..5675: 0.2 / 59.1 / 58.4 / 59.6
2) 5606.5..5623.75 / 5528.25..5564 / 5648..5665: 0.5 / 61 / 58.1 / 59.2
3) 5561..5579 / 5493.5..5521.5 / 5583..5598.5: -0.7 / 57.4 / 59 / 56.4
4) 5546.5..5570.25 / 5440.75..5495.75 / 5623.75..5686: -0.3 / 58.5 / 59.7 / 59.6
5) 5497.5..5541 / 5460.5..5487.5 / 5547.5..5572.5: -0.1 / 57.3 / 58.5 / 59.4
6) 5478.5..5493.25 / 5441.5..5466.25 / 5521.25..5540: 0.8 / 58.9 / 56.4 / 60.6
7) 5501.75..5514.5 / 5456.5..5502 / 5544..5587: 0.2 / 58.1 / 57.2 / 58.7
